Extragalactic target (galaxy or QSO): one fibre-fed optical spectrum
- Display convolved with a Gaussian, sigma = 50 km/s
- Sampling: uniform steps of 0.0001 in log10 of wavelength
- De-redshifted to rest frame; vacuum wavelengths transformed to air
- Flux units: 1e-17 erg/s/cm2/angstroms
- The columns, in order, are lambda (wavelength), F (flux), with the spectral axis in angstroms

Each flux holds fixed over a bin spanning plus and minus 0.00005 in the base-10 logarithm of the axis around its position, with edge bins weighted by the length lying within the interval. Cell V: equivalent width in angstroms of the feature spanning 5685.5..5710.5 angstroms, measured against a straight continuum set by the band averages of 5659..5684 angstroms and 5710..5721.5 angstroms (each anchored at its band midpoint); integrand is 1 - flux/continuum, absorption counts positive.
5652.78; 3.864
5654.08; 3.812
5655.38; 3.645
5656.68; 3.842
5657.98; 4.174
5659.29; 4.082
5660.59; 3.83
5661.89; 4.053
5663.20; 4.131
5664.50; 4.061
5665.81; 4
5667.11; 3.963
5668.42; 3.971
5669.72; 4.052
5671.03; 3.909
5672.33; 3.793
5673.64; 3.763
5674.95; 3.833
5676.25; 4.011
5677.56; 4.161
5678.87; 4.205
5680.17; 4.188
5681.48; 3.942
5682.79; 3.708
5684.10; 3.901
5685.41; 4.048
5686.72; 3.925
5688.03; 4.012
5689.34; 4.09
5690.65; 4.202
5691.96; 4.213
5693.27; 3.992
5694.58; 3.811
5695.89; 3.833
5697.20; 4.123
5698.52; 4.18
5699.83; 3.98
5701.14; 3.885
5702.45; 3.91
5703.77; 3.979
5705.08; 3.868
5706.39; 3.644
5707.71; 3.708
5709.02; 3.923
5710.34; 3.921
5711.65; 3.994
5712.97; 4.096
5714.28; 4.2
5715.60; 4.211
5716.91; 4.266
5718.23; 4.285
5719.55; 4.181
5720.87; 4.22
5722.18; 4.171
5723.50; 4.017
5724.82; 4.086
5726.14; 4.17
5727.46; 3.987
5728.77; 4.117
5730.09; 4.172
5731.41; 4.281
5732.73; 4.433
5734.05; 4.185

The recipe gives 0.8 angstroms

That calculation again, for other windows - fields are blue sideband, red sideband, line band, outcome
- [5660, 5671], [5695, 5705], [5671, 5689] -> 0.1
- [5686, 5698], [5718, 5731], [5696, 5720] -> 0.4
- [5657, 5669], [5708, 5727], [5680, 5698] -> 0.3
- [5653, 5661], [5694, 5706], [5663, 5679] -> -0.3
